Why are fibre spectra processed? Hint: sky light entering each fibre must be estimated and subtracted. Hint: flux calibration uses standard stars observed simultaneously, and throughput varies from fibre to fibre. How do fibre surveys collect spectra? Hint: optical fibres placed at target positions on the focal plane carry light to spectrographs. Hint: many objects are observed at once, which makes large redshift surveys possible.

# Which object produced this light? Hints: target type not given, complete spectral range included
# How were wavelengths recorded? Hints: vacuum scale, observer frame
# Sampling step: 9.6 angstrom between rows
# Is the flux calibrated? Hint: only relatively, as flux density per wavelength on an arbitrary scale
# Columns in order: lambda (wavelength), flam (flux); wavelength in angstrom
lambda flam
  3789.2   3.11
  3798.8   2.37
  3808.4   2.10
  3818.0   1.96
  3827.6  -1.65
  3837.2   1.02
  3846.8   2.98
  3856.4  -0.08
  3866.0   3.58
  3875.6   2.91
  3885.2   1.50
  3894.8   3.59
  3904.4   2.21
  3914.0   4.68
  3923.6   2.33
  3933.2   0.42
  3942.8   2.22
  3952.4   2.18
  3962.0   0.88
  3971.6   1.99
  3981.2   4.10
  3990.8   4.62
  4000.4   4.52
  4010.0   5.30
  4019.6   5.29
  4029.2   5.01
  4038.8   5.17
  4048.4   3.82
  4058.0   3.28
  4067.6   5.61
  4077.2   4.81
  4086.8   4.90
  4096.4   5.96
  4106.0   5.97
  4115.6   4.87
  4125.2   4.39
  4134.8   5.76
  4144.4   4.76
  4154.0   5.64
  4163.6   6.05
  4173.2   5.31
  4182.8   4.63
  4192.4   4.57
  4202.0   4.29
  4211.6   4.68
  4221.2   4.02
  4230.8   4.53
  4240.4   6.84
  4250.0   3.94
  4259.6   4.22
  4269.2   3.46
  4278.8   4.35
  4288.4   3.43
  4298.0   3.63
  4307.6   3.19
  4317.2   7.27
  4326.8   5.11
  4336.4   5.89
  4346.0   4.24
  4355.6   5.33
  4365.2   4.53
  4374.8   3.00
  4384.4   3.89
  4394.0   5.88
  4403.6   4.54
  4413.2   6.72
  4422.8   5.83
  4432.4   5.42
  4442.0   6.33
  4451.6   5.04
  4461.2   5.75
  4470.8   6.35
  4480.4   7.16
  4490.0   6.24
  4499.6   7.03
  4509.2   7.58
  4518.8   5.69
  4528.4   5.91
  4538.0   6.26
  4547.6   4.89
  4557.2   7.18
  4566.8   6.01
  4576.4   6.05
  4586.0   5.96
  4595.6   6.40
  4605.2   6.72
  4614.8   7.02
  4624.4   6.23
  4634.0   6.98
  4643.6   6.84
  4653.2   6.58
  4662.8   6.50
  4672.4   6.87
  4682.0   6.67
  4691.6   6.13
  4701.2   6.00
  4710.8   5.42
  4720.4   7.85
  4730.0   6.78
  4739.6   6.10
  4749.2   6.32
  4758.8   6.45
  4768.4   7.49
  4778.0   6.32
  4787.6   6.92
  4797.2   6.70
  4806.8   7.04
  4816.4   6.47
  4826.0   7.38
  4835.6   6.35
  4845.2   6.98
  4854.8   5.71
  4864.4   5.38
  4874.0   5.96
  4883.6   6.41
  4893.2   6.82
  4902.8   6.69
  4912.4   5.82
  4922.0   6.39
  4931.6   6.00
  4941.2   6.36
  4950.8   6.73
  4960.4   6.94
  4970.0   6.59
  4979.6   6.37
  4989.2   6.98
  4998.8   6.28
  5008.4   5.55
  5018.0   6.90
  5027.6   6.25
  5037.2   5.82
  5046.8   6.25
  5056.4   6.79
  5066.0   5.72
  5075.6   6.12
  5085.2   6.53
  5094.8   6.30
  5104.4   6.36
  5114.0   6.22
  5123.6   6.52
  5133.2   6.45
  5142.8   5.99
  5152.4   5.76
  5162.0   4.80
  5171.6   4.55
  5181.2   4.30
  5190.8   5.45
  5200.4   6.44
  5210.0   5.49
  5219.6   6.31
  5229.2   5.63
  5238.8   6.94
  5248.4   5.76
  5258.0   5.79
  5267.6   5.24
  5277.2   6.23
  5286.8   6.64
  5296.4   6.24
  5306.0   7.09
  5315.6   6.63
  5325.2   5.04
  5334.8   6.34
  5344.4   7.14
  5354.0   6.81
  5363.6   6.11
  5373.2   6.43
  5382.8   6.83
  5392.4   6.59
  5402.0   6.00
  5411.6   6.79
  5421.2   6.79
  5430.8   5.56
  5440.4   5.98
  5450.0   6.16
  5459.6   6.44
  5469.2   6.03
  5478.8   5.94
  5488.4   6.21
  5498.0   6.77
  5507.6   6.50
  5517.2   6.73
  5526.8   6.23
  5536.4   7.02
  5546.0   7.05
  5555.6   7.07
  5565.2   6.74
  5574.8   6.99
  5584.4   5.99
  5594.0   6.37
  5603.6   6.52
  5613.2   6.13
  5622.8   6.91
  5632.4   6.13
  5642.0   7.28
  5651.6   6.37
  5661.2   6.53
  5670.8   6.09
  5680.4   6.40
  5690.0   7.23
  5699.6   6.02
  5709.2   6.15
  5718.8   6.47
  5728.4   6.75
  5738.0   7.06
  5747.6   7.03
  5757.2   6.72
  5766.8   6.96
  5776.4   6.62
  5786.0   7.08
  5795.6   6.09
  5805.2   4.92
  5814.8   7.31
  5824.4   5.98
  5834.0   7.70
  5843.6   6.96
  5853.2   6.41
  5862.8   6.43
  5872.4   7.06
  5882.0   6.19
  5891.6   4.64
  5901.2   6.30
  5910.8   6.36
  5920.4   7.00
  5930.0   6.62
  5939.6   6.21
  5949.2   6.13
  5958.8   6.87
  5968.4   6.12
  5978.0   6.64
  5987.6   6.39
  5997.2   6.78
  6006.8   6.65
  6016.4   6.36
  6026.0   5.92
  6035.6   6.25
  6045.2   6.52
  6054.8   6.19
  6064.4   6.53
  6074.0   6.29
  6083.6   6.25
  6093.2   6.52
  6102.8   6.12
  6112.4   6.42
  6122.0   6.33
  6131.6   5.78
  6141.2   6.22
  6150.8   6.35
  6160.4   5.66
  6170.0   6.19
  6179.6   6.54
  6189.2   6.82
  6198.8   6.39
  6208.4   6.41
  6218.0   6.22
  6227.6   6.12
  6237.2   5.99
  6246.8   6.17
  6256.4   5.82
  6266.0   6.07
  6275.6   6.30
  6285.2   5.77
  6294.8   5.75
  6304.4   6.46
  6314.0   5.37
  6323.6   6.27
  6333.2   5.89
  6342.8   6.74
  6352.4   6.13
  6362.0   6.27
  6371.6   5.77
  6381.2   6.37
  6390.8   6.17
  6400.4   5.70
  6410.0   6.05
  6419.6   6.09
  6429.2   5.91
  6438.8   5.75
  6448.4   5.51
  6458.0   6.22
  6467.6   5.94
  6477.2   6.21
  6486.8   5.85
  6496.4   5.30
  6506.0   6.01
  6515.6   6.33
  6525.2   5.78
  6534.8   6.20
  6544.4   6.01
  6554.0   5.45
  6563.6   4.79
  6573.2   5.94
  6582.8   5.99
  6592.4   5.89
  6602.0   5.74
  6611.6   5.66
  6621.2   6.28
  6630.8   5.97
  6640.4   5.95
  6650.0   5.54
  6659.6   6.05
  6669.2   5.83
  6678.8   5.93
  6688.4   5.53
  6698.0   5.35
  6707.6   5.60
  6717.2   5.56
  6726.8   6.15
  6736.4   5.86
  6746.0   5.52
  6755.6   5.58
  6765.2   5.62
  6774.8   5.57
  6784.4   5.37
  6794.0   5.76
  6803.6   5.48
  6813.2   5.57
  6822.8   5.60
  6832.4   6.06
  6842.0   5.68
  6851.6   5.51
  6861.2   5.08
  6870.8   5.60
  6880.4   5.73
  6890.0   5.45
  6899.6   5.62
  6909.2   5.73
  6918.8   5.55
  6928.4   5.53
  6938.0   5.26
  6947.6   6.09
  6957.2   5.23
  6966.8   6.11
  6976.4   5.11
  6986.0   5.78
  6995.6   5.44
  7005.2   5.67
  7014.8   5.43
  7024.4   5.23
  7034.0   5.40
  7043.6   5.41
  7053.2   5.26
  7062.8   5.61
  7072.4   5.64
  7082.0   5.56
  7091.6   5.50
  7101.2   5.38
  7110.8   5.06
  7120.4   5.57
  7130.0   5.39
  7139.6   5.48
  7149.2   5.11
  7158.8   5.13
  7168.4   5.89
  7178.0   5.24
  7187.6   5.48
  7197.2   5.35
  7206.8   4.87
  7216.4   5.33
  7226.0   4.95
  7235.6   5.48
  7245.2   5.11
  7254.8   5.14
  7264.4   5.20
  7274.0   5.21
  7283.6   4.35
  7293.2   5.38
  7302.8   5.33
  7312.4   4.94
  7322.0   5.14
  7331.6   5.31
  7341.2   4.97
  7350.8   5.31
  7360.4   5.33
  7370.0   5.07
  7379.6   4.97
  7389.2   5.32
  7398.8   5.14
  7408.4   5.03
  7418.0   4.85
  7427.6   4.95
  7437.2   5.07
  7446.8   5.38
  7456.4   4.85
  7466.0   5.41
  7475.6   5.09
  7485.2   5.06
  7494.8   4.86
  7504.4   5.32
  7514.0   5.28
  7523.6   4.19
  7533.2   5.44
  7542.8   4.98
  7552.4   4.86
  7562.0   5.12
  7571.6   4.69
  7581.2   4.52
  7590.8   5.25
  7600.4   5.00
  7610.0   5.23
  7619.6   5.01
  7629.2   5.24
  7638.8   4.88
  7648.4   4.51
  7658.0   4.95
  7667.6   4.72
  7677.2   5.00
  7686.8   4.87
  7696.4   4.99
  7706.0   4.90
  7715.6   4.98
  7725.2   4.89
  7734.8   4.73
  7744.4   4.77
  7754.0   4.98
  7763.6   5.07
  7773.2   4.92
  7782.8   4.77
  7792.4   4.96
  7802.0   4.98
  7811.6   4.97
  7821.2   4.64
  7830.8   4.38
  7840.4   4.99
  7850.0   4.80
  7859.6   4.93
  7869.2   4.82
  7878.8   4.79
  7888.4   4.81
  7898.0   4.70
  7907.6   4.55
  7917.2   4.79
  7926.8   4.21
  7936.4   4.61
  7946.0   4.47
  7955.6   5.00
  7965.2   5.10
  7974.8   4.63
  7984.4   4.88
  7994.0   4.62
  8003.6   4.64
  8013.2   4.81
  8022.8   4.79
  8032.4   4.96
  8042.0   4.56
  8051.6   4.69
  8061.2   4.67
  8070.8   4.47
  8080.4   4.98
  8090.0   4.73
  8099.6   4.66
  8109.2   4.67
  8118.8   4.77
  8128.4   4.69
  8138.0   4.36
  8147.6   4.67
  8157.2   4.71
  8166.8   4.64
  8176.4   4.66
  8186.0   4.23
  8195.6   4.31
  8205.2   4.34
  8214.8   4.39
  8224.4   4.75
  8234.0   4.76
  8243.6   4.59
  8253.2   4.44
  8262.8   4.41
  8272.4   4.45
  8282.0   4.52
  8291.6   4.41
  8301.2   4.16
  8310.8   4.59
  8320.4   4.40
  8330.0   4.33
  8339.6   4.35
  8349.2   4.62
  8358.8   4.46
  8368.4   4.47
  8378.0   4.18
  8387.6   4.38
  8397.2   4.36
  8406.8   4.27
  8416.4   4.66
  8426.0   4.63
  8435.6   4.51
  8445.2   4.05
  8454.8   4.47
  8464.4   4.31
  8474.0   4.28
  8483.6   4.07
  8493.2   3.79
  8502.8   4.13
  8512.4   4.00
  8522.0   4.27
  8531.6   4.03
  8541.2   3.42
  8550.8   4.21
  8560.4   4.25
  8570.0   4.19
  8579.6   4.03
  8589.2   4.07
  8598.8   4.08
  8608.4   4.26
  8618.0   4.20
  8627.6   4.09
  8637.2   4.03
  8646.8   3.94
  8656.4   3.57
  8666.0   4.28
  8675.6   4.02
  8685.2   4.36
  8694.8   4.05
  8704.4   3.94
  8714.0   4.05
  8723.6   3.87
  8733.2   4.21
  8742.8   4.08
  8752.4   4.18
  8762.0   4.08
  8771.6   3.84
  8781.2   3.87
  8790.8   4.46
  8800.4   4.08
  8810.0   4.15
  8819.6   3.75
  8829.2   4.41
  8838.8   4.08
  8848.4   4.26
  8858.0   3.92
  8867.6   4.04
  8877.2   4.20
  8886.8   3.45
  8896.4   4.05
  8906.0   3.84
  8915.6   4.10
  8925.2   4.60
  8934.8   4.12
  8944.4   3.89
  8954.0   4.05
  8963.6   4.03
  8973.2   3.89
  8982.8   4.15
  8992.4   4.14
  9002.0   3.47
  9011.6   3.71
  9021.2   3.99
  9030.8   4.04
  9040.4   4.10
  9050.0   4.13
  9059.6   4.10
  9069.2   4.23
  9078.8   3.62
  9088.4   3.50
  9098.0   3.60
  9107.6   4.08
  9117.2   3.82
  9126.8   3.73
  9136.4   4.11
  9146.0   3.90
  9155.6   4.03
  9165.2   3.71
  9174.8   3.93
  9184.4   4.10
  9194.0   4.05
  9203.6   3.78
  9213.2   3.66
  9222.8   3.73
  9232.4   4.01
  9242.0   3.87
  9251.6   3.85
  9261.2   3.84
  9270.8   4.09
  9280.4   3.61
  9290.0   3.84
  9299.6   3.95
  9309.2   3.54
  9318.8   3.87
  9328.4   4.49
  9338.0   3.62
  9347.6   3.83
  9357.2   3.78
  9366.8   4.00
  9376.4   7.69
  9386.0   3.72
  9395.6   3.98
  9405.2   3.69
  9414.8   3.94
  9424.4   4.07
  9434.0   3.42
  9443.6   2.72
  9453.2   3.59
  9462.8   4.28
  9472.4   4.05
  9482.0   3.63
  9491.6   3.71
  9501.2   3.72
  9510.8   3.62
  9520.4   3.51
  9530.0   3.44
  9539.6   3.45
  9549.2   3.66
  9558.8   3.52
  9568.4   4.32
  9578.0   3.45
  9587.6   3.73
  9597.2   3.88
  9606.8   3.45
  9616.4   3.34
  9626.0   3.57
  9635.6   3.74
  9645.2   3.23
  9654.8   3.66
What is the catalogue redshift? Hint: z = -0.001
